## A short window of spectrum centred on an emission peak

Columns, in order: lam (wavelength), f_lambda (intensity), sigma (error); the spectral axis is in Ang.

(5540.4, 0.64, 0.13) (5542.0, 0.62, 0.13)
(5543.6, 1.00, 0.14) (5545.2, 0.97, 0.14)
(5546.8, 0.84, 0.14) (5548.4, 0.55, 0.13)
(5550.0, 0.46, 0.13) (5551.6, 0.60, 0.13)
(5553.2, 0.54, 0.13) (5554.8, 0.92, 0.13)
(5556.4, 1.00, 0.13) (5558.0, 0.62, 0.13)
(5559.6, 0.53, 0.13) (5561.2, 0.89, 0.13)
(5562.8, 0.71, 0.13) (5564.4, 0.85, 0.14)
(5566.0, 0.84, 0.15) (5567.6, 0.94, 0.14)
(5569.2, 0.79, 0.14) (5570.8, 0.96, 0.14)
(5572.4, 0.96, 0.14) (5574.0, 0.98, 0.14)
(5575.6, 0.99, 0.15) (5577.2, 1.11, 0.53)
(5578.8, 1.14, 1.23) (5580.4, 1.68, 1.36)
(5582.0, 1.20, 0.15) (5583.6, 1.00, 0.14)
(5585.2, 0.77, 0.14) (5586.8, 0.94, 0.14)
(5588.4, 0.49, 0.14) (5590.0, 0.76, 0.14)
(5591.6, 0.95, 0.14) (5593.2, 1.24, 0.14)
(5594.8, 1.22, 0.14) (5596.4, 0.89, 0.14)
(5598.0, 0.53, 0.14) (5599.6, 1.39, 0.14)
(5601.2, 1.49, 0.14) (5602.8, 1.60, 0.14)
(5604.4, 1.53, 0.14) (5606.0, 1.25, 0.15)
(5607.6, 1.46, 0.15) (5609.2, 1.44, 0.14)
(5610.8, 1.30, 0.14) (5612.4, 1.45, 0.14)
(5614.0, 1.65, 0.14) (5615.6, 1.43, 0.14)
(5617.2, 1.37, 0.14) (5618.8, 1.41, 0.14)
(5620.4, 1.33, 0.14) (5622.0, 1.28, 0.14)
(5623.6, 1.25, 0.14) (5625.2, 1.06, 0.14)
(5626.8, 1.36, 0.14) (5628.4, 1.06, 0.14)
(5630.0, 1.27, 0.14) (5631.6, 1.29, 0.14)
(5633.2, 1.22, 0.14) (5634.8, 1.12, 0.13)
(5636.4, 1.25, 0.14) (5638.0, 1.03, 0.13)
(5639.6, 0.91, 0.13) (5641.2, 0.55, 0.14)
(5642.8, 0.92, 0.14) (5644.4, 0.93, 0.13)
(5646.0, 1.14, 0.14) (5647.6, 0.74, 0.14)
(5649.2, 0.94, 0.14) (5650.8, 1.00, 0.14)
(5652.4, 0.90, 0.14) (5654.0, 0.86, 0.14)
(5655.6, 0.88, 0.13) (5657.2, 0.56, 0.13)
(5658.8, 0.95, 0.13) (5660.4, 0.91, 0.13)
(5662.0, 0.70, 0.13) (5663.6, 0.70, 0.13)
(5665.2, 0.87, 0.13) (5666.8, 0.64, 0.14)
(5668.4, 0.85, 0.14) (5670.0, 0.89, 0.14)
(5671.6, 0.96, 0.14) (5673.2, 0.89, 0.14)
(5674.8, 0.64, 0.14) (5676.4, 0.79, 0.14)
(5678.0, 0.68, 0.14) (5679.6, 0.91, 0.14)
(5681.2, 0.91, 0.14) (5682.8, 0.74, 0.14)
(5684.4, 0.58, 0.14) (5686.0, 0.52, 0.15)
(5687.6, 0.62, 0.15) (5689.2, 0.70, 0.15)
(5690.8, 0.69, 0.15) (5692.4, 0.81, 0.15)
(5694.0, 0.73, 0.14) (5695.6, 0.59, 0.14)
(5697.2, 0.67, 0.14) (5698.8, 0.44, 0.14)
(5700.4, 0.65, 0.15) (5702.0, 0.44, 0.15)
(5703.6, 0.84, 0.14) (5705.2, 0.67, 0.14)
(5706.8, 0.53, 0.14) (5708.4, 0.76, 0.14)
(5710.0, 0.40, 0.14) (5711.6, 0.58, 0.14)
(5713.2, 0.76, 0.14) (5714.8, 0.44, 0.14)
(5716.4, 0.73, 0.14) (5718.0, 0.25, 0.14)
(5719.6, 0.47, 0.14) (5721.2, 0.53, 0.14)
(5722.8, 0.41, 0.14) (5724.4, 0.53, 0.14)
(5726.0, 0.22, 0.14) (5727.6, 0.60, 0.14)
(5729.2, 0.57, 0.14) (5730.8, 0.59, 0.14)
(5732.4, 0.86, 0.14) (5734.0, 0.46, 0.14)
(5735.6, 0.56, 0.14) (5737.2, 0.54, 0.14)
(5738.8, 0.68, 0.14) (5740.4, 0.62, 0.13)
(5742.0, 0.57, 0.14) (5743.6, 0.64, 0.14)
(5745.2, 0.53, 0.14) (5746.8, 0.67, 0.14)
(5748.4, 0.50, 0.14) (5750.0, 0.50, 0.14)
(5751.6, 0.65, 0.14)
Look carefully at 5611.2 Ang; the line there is C IV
